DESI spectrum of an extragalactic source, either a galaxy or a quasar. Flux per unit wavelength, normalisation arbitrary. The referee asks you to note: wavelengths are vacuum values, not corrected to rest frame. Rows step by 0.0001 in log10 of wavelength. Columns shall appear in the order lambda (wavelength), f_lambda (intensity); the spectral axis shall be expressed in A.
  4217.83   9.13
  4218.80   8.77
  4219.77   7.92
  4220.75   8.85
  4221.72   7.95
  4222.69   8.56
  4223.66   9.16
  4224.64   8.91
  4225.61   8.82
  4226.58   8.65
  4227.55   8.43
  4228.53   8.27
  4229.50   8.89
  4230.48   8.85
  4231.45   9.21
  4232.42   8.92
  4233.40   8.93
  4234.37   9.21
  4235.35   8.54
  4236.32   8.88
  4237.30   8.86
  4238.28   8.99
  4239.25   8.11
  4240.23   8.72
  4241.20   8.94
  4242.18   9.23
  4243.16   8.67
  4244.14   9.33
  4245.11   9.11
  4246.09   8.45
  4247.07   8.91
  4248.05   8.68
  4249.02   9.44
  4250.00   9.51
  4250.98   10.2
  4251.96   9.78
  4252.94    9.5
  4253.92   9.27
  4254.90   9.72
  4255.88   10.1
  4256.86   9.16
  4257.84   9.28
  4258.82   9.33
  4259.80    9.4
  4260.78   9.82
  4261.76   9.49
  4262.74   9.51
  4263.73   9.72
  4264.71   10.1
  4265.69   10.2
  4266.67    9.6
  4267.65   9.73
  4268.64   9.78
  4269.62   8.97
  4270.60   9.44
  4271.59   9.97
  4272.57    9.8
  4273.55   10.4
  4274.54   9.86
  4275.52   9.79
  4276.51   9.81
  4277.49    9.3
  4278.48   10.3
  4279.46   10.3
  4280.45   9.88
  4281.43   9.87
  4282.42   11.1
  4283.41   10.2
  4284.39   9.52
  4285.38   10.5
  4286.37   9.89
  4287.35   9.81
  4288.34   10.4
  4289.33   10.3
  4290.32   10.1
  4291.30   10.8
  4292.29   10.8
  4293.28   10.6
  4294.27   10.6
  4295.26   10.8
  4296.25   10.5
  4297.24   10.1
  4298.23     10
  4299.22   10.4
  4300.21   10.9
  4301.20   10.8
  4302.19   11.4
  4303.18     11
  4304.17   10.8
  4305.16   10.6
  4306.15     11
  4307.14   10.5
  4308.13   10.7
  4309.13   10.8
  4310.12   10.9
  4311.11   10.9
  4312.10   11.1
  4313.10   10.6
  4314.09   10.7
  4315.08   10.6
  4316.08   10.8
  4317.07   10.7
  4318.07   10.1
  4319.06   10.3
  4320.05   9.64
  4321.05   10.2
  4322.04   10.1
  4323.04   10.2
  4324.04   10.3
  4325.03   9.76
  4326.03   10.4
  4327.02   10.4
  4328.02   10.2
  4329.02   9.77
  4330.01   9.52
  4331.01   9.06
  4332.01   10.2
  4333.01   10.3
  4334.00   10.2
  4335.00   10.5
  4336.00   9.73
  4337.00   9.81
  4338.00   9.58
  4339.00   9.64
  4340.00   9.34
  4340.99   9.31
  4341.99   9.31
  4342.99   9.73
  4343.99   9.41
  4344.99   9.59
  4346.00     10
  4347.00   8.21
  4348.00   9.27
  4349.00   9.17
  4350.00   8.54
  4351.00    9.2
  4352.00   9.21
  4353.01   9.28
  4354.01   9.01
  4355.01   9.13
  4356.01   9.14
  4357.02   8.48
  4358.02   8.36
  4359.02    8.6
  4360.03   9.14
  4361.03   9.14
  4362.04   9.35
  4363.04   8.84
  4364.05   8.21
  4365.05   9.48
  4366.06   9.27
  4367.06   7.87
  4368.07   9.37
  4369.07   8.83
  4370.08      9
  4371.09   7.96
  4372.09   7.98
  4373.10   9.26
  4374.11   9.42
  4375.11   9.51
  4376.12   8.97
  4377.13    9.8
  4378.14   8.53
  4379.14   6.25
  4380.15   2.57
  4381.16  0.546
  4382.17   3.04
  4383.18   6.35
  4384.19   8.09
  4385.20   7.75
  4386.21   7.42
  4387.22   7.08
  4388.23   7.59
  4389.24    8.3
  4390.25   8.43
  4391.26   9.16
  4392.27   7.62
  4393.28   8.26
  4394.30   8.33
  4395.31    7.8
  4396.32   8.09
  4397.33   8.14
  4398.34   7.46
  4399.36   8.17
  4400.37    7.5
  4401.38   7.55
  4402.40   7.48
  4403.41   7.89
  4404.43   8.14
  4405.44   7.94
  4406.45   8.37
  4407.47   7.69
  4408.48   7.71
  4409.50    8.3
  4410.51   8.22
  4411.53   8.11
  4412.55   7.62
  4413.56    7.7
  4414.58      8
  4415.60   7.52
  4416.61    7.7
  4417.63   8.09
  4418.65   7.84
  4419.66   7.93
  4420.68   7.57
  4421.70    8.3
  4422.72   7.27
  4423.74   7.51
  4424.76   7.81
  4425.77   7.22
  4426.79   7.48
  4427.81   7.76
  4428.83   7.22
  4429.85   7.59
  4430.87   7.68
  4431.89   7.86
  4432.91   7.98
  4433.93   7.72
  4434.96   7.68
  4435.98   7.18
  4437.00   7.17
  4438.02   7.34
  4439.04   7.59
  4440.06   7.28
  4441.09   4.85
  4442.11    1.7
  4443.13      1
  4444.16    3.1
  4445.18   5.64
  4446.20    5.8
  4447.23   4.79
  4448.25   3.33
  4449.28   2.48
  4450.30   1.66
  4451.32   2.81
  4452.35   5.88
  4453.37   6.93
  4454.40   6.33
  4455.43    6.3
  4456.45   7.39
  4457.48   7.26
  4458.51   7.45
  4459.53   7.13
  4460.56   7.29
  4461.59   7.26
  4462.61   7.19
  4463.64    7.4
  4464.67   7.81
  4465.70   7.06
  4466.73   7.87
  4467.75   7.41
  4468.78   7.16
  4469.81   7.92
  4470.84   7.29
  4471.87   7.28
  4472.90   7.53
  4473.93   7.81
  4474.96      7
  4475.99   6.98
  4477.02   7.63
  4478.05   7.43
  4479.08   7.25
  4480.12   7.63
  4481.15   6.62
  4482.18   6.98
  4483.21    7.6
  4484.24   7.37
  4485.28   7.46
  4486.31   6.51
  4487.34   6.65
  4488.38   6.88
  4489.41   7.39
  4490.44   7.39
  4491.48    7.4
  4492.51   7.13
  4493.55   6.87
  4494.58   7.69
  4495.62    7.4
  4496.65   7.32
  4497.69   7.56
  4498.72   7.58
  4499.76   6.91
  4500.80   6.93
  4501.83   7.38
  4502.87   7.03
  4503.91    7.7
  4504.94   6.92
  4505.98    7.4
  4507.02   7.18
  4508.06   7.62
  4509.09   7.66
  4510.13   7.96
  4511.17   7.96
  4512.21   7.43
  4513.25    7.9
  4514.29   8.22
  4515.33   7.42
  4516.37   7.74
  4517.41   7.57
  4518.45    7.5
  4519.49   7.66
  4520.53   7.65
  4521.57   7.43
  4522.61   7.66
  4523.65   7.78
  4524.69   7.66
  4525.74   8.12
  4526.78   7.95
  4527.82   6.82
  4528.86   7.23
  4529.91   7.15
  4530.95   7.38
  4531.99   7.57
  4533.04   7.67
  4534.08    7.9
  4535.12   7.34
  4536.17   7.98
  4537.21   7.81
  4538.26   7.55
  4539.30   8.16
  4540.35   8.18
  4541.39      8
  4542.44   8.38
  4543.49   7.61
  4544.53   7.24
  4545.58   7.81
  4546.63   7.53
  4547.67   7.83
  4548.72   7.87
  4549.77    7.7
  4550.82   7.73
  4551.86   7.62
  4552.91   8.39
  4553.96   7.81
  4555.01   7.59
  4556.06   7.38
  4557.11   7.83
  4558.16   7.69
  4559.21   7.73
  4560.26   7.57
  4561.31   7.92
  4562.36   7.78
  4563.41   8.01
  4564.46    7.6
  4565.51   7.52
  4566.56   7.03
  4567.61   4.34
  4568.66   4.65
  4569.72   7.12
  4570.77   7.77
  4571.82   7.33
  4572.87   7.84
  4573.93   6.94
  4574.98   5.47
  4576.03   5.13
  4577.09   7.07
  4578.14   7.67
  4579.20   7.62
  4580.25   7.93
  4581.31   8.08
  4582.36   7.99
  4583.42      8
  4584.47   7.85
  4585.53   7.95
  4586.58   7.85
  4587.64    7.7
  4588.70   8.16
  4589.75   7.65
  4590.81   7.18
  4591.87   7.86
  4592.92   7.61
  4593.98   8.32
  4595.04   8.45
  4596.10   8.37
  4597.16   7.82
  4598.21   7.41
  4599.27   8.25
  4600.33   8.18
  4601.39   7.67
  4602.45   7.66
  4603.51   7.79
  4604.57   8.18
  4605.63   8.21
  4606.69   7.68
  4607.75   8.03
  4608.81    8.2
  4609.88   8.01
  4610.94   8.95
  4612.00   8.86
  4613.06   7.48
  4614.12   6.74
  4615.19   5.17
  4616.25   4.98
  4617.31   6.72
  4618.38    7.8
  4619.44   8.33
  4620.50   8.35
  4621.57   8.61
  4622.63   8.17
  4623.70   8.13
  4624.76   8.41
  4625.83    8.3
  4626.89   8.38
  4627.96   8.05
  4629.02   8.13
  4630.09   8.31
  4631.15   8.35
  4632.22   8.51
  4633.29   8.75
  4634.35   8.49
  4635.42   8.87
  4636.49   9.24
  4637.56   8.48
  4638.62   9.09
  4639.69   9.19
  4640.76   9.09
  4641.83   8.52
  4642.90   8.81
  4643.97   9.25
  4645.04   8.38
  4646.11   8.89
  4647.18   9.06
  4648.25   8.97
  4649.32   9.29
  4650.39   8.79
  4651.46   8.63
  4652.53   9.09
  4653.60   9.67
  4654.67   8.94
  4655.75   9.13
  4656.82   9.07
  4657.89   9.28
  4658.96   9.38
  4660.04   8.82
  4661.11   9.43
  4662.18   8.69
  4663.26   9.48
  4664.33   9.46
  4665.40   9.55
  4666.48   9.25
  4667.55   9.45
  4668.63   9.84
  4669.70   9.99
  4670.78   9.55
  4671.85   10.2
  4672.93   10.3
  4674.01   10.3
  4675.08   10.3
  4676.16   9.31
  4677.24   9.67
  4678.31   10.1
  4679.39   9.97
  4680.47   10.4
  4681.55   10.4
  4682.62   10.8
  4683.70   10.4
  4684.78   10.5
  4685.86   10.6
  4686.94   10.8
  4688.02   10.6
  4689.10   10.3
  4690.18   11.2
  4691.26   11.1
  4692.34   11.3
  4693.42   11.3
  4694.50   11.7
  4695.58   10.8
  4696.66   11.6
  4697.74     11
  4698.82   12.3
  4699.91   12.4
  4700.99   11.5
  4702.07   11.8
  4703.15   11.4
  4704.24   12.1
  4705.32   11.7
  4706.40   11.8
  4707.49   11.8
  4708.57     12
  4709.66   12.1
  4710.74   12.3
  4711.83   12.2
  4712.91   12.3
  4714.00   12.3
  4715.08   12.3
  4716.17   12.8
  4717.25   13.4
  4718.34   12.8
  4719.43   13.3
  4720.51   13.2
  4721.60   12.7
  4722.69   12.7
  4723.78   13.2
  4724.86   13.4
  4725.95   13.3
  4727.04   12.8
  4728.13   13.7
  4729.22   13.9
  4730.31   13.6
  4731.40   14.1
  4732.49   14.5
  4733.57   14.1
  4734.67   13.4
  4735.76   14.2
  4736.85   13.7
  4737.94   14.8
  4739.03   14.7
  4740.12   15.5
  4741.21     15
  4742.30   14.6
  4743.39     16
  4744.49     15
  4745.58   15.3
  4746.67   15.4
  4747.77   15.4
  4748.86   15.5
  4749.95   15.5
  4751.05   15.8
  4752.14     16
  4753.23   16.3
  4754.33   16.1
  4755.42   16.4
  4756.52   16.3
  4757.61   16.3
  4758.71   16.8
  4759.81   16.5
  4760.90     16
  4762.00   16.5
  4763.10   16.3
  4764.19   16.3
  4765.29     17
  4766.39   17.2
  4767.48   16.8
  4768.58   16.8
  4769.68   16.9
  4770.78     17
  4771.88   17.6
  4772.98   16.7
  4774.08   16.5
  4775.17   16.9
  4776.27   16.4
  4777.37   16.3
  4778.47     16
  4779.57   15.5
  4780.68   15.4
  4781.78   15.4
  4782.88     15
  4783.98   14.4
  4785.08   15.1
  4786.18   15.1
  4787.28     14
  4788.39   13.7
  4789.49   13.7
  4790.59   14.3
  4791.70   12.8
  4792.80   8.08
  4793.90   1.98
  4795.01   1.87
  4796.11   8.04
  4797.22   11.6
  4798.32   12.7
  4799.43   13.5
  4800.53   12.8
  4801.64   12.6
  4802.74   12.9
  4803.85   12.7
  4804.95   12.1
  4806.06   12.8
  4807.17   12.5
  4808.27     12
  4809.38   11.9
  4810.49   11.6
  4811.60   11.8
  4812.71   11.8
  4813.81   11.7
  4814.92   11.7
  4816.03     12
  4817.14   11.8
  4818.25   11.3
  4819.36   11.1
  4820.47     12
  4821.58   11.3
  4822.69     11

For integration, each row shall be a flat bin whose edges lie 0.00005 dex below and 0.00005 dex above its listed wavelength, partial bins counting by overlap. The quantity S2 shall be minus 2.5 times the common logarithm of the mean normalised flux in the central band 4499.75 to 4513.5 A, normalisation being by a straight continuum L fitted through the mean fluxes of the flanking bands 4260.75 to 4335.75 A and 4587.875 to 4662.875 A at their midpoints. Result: 0.209 mag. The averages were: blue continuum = 10.2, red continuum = 8.33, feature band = 7.44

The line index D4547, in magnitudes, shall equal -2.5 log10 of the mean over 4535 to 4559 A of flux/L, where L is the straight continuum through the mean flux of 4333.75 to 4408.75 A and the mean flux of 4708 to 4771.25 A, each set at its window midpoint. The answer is 0.41 mag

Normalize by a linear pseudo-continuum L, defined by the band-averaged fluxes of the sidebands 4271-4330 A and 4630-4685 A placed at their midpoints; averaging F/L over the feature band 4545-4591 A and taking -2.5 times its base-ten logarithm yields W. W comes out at 0.28 mag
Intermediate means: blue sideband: 10.4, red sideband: 9.34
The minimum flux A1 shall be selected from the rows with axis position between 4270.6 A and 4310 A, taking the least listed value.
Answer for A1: 9.3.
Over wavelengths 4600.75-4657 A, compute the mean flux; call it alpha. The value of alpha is 8.33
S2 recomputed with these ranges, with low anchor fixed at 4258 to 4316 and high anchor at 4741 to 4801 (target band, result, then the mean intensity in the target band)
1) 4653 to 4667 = 0.43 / 9.24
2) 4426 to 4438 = 0.47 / 7.55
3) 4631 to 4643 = 0.47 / 8.79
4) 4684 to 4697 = 0.27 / 11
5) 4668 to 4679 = 0.36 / 9.95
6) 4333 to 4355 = 0.14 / 9.45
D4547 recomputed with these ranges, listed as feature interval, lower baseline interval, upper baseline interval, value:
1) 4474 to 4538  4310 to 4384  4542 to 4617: 0.09 mag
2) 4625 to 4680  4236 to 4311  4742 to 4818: 0.39 mag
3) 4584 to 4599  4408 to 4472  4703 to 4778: 0.34 mag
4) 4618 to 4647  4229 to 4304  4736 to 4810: 0.47 mag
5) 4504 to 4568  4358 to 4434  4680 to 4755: 0.30 mag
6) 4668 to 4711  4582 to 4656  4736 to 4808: 0.02 mag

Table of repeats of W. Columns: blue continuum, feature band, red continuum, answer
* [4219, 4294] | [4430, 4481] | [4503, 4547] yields 0.25 mag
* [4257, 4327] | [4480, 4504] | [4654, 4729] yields 0.42 mag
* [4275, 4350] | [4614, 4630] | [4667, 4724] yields 0.40 mag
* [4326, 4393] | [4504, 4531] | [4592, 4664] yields 0.12 mag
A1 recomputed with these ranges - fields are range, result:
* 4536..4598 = 4.34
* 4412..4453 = 1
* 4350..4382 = 0.546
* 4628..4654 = 8.13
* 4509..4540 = 6.82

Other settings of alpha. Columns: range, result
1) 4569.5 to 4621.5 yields 7.63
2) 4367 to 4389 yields 7.42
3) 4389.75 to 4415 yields 7.99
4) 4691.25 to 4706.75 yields 11.6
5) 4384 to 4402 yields 7.92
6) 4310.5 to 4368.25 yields 9.63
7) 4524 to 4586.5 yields 7.5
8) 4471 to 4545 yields 7.47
